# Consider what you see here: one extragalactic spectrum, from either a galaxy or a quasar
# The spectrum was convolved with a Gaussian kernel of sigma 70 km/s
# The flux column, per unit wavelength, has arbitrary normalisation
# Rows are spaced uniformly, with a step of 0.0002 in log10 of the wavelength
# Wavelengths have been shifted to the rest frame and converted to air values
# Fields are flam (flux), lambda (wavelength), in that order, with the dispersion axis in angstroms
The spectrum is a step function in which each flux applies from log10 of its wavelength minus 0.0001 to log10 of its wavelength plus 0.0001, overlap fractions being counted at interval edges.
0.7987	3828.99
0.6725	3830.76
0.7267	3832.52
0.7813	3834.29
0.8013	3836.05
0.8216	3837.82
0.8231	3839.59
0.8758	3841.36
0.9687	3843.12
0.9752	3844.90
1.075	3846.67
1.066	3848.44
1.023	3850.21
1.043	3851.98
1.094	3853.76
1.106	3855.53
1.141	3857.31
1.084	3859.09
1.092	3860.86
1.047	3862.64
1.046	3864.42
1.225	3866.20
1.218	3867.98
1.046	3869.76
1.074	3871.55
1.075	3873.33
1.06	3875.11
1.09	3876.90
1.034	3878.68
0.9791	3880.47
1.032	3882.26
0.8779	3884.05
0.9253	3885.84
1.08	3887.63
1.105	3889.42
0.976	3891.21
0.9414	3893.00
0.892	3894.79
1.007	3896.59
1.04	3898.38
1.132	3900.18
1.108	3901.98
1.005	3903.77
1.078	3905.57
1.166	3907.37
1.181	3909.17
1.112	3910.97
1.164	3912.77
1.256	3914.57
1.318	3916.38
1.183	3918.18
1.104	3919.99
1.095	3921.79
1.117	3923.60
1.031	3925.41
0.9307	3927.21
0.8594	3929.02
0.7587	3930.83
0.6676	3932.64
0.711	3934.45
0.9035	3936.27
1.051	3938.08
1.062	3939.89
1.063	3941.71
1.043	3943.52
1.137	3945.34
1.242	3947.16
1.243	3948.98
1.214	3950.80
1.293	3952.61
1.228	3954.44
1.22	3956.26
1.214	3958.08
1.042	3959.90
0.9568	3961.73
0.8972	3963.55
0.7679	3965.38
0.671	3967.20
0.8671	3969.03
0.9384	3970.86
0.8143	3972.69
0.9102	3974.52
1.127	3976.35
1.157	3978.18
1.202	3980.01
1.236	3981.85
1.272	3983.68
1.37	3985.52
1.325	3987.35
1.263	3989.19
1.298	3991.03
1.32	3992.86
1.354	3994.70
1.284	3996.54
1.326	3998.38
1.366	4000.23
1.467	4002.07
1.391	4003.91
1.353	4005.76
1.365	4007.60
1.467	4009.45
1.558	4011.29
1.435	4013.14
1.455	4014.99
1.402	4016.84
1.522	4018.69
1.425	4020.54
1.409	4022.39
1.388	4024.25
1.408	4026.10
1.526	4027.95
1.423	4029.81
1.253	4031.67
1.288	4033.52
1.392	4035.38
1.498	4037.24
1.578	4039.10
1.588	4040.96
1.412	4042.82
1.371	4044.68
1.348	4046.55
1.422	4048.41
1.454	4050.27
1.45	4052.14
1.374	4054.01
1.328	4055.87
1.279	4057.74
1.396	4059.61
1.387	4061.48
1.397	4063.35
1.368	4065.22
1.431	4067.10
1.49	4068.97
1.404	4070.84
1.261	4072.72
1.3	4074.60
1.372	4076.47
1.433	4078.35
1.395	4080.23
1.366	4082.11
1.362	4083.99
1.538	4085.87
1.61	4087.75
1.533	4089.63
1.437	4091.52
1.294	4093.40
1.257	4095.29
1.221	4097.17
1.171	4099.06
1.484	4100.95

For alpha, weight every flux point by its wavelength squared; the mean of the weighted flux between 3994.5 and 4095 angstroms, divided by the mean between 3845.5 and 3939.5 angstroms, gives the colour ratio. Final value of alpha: 1.5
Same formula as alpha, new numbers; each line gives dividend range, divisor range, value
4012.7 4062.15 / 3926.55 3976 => 1.49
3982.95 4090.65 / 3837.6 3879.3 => 1.46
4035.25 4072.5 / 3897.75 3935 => 1.44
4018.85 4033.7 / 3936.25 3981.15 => 1.38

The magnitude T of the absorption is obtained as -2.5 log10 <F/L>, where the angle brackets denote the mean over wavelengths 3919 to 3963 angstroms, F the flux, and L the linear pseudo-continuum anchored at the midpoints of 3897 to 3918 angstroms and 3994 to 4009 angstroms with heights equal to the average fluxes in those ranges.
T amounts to 0.17 mag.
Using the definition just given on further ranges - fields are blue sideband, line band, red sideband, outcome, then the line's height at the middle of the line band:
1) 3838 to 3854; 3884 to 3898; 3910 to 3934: 0.03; 1.02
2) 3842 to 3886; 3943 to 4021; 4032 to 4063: 0.06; 1.28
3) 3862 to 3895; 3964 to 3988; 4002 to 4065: 0.22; 1.28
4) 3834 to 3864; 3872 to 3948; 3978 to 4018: 0.10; 1.14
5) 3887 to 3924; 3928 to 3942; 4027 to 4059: 0.31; 1.17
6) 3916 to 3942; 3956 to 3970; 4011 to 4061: 0.19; 1.12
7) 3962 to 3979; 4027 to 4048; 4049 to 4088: -0.15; 1.24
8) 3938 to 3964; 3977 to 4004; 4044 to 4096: -0.07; 1.22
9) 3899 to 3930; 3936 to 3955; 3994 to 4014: 0.06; 1.21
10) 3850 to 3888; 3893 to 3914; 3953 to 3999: 0.01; 1.08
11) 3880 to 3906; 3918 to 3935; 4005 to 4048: 0.18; 1.12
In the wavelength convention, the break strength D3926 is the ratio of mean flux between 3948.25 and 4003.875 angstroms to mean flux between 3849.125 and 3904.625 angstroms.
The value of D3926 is 1.1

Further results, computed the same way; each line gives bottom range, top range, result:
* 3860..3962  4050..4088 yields 1.31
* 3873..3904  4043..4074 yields 1.36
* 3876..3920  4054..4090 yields 1.31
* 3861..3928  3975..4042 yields 1.28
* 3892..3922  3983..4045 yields 1.27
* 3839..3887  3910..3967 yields 1.01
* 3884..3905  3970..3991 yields 1.14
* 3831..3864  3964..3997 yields 1.15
